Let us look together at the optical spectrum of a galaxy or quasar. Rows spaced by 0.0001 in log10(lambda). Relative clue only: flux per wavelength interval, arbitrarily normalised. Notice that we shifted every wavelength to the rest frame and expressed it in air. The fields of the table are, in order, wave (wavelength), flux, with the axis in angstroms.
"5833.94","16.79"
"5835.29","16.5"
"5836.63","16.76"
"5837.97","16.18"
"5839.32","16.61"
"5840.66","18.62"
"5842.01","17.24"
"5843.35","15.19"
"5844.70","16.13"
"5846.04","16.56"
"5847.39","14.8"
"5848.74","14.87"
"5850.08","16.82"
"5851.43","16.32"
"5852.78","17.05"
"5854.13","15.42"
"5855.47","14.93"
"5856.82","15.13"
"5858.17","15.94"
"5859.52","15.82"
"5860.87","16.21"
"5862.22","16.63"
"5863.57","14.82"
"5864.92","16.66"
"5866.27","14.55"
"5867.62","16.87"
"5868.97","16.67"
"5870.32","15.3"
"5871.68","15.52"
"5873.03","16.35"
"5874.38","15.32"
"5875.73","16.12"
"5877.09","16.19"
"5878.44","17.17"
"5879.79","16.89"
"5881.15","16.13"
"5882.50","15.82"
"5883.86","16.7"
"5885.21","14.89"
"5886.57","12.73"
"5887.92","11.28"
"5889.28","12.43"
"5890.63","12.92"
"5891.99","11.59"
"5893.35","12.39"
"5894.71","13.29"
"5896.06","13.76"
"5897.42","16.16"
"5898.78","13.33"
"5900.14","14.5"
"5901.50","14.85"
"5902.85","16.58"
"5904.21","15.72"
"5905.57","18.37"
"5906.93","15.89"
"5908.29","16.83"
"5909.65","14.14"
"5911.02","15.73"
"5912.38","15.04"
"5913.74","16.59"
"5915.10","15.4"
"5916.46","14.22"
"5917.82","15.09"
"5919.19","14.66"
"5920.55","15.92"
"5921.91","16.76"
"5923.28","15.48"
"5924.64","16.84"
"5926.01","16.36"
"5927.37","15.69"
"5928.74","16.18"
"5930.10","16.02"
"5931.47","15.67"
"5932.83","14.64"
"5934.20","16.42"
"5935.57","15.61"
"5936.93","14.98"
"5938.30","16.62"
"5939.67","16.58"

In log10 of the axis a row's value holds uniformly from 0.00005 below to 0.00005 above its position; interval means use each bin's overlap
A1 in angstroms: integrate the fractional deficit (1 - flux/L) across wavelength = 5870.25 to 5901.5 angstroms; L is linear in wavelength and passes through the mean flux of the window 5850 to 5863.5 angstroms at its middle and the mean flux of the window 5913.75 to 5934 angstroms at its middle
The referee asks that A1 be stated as 2.4 angstroms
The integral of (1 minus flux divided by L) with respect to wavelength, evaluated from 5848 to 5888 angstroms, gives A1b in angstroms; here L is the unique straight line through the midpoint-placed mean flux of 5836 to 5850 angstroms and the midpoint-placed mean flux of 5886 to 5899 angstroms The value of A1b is -3.2 angstroms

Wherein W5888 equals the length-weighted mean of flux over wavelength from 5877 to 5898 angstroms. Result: 14.3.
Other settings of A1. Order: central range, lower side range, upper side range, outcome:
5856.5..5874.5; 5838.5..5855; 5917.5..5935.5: 0.3 angstroms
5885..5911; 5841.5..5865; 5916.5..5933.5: 2.4 angstroms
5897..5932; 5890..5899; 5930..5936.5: -2.9 angstroms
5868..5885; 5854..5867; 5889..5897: -2.3 angstroms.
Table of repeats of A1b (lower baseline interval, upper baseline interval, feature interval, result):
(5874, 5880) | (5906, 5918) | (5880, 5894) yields 2.0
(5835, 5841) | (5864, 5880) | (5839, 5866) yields 0.8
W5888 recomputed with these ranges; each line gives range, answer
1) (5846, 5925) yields 15.4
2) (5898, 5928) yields 15.6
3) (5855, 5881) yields 16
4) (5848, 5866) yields 15.9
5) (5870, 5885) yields 16.1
